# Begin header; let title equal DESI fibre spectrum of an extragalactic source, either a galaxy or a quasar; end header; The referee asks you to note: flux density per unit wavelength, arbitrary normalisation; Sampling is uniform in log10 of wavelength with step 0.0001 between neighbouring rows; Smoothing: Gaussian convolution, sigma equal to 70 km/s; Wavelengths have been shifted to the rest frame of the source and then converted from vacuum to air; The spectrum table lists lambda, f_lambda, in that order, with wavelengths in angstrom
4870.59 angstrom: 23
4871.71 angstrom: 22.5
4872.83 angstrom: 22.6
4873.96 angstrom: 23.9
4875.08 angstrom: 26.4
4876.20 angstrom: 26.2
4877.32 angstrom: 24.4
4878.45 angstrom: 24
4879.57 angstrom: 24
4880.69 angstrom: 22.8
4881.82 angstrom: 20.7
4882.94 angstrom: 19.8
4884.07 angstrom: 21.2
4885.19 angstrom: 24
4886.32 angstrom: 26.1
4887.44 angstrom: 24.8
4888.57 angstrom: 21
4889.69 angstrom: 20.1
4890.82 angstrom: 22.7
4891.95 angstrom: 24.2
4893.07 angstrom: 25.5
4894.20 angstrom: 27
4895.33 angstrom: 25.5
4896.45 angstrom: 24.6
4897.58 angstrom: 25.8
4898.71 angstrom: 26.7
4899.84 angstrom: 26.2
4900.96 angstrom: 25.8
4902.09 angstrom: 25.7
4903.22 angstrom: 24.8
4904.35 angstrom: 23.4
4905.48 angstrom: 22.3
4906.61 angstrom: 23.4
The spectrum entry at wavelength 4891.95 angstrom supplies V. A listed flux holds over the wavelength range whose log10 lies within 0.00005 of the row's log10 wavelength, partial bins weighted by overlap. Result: 24.2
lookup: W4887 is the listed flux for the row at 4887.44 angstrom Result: 24.8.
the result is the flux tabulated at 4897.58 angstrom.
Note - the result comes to 25.8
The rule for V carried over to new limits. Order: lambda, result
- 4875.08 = 26.4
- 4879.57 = 24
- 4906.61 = 23.4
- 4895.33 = 25.5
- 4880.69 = 22.8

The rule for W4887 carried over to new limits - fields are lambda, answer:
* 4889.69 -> 20.1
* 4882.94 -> 19.8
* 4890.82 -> 22.7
